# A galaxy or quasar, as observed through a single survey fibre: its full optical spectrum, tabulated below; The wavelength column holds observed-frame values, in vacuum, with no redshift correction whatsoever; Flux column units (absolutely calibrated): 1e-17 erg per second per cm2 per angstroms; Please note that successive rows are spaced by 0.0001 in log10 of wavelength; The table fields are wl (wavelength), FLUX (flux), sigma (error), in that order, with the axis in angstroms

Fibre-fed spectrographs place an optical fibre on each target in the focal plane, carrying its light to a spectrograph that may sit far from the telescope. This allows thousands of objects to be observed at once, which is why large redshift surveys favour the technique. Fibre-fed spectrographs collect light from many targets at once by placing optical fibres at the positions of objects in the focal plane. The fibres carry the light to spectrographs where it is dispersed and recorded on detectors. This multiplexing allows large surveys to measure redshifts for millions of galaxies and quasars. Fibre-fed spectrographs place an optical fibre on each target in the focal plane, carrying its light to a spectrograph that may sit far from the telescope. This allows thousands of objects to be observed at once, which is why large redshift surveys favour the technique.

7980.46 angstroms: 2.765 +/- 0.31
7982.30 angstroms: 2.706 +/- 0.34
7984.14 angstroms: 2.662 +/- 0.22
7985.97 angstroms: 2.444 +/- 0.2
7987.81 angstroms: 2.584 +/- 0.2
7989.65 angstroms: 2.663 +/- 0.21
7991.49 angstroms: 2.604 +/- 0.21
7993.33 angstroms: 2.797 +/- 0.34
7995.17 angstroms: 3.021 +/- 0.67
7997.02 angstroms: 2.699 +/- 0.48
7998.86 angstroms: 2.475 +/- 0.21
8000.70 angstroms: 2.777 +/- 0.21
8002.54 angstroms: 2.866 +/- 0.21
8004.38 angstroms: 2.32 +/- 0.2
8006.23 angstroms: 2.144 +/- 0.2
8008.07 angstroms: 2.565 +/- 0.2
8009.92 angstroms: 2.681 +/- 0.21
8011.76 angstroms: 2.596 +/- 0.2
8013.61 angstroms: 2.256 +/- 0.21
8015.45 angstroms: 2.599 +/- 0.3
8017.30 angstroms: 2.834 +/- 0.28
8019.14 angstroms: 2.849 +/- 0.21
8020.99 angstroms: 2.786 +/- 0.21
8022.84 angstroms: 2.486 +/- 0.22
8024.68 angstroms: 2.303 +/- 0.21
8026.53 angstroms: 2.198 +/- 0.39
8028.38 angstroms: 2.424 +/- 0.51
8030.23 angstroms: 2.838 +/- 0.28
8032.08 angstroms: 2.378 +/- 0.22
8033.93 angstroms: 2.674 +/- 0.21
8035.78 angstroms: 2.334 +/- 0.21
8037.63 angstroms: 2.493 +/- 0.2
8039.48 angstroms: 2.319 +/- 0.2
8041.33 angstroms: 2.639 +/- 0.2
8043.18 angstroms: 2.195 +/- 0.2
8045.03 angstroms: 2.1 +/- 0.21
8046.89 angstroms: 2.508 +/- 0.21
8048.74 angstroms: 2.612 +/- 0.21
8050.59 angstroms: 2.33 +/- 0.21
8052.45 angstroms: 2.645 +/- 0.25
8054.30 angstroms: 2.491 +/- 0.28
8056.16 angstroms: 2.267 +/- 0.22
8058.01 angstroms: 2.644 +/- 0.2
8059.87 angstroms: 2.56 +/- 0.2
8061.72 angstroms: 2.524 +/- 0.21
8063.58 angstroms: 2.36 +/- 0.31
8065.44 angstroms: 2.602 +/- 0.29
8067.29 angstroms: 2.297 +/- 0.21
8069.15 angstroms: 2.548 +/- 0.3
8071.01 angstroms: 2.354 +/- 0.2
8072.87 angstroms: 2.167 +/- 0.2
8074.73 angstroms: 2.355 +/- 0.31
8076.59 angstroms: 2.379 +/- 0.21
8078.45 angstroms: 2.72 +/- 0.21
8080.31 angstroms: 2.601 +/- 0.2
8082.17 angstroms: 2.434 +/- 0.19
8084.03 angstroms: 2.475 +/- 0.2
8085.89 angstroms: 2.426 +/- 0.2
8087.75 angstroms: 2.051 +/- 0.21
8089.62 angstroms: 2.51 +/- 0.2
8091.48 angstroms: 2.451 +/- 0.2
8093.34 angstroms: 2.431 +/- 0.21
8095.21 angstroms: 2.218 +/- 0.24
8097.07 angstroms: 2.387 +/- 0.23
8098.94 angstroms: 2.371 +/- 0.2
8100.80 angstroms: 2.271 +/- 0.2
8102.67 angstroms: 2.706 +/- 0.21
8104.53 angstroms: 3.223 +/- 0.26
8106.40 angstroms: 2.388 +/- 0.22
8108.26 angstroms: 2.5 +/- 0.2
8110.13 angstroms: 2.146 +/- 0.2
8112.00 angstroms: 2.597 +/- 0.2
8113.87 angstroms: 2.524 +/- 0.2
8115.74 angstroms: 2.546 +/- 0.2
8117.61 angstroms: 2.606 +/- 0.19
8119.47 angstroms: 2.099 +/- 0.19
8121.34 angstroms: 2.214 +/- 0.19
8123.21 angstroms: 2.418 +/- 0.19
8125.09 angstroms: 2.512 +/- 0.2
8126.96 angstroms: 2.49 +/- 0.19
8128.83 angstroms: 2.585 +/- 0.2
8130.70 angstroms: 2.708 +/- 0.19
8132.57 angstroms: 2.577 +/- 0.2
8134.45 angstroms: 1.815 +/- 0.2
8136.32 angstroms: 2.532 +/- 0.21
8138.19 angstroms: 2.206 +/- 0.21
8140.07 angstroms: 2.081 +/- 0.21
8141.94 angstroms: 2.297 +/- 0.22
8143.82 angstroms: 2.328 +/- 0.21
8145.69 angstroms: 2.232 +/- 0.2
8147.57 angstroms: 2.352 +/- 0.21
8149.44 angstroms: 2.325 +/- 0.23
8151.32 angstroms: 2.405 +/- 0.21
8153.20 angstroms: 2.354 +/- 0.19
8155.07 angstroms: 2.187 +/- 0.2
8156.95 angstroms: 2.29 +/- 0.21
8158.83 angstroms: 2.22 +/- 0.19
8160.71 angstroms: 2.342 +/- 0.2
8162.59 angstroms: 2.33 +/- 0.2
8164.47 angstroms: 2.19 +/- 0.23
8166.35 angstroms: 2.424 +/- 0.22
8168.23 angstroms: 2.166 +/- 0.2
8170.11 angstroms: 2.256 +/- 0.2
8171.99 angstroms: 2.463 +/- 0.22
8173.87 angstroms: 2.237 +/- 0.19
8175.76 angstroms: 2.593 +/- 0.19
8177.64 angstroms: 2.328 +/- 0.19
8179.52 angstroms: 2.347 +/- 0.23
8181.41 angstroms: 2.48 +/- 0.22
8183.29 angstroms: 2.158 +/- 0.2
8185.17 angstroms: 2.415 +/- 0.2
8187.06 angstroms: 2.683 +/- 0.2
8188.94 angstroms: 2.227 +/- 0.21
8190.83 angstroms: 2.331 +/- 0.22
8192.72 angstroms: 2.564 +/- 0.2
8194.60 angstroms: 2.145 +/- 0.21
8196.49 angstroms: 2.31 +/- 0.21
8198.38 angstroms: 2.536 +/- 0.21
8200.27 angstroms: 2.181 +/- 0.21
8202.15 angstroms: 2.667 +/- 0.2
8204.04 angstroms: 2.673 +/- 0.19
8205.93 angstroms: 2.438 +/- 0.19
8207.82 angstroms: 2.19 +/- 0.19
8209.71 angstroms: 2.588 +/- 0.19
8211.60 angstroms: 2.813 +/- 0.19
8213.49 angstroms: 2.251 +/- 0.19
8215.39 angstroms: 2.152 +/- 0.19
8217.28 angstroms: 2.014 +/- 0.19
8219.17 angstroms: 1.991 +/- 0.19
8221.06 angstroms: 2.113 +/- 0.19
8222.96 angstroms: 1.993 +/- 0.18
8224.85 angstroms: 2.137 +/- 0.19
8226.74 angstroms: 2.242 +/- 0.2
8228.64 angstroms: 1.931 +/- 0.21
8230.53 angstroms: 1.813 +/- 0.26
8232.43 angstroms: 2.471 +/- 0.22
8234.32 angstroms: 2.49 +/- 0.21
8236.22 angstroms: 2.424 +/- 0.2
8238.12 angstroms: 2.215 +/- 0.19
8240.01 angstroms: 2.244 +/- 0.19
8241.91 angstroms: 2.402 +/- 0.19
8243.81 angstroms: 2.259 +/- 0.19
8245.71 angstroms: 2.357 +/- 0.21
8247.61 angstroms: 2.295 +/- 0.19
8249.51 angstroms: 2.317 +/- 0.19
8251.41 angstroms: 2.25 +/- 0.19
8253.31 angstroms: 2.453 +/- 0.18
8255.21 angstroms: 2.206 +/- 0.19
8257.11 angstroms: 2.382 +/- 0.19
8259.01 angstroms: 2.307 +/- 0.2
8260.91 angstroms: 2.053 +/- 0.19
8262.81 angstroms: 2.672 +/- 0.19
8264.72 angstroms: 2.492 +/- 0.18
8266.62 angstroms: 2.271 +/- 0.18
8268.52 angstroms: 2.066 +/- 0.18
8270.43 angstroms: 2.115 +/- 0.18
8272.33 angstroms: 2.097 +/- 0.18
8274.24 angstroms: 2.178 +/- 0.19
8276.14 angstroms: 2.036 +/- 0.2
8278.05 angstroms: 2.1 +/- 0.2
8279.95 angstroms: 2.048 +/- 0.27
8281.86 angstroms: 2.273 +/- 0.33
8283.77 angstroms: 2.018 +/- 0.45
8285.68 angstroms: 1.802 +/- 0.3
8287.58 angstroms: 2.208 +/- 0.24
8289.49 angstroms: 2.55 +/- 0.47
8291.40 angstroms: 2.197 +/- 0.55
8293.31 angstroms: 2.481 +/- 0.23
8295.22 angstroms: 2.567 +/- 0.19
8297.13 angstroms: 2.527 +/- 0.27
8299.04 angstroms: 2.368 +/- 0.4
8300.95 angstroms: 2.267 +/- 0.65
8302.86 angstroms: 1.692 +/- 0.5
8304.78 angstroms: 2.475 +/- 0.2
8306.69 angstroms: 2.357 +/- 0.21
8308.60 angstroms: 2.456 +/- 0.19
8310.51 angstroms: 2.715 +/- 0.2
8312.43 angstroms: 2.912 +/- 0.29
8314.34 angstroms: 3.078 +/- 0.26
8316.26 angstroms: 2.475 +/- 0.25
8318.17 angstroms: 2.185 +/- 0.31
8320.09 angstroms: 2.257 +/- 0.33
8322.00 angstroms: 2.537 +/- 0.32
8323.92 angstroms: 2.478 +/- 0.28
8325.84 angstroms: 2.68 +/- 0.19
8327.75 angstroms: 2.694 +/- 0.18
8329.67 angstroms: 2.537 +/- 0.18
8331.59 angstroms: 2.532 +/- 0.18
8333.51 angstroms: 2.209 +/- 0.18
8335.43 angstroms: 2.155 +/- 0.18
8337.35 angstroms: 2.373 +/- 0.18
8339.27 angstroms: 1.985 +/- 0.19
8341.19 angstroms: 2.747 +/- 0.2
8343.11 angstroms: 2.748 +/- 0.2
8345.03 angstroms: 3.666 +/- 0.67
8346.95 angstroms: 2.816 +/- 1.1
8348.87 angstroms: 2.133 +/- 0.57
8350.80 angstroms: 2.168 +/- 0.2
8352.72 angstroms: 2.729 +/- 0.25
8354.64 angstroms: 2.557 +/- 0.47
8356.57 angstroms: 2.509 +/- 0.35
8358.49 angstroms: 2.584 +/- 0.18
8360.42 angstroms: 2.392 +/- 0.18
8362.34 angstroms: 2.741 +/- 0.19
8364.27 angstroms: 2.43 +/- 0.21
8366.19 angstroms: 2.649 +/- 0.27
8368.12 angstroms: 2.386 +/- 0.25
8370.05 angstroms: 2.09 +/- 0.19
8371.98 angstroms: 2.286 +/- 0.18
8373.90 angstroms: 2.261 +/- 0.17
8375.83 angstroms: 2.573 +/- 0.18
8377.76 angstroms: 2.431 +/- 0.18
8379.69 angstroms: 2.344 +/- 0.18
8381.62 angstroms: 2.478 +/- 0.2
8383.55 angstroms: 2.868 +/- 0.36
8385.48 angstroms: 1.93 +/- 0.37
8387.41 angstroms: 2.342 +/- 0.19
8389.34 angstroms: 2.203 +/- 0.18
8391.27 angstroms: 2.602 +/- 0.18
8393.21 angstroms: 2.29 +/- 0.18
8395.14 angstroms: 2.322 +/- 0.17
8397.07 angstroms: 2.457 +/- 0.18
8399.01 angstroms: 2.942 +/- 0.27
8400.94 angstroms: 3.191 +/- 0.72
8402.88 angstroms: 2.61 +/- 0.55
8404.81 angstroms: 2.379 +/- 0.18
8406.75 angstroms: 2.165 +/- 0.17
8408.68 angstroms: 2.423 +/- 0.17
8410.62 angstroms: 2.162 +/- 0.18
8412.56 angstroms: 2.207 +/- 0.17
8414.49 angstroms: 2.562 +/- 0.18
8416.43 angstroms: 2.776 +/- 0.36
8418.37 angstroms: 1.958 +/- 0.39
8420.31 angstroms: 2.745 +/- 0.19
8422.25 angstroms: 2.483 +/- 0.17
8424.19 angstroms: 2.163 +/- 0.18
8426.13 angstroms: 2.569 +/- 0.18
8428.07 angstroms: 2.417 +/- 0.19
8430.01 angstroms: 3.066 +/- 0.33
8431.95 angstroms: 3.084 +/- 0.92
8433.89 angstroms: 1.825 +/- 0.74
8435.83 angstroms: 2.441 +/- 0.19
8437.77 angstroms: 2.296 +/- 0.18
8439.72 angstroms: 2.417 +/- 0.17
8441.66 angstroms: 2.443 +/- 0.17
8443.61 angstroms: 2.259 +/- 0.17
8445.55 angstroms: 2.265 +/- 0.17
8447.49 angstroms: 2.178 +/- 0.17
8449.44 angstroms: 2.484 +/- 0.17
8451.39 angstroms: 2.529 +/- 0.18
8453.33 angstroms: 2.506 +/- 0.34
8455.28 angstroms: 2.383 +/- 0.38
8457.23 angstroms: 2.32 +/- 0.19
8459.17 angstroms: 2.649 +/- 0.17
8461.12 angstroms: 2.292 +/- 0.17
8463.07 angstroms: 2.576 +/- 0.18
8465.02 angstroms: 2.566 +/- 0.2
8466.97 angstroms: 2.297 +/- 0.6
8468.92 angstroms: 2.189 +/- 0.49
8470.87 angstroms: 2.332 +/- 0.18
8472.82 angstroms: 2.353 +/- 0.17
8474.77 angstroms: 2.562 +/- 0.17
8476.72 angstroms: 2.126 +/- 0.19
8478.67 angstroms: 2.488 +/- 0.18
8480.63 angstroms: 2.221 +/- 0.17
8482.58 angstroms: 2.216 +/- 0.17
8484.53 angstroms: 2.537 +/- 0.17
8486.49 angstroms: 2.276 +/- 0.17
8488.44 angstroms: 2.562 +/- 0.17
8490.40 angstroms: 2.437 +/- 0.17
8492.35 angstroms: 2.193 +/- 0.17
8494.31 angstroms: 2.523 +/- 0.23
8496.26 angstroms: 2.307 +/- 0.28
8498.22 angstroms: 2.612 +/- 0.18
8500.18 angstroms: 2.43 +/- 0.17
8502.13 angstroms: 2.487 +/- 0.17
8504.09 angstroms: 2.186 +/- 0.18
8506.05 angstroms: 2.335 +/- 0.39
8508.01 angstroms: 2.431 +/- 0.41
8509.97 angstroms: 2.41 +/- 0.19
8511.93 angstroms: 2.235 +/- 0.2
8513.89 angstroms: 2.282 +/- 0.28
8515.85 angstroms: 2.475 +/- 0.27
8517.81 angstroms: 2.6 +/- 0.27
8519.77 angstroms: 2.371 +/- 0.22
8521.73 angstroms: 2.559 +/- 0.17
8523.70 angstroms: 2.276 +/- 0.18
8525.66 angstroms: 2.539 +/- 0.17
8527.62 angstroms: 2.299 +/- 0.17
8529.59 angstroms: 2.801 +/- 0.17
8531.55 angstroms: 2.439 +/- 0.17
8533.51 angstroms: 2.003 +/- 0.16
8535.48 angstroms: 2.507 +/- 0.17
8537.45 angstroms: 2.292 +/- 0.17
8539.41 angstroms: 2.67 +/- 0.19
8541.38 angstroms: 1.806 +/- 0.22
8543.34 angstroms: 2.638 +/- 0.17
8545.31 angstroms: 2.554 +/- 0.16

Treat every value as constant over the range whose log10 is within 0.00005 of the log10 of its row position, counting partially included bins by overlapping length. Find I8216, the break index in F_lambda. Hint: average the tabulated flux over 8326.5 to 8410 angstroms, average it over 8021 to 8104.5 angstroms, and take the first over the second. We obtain 1.02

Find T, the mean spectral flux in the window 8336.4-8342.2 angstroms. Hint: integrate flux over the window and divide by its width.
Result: 2.37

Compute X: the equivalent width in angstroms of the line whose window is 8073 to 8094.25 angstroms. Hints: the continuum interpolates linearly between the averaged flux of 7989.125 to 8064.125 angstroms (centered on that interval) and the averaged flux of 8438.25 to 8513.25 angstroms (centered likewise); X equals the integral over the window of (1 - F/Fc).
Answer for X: 0.7 angstroms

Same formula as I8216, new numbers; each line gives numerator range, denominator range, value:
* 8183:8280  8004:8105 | 0.93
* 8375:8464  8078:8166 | 1.02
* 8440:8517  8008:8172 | 0.98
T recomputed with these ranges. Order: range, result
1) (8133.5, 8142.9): 2.19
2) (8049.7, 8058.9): 2.47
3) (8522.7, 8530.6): 2.48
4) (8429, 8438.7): 2.55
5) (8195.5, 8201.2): 2.34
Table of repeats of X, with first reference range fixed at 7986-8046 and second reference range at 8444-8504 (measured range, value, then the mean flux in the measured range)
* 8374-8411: -0.6 angstroms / 2.46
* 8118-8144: 1.6 angstroms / 2.35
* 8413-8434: -1.1 angstroms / 2.53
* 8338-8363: -1.6 angstroms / 2.59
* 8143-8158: 1.2 angstroms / 2.31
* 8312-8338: -0.6 angstroms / 2.5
